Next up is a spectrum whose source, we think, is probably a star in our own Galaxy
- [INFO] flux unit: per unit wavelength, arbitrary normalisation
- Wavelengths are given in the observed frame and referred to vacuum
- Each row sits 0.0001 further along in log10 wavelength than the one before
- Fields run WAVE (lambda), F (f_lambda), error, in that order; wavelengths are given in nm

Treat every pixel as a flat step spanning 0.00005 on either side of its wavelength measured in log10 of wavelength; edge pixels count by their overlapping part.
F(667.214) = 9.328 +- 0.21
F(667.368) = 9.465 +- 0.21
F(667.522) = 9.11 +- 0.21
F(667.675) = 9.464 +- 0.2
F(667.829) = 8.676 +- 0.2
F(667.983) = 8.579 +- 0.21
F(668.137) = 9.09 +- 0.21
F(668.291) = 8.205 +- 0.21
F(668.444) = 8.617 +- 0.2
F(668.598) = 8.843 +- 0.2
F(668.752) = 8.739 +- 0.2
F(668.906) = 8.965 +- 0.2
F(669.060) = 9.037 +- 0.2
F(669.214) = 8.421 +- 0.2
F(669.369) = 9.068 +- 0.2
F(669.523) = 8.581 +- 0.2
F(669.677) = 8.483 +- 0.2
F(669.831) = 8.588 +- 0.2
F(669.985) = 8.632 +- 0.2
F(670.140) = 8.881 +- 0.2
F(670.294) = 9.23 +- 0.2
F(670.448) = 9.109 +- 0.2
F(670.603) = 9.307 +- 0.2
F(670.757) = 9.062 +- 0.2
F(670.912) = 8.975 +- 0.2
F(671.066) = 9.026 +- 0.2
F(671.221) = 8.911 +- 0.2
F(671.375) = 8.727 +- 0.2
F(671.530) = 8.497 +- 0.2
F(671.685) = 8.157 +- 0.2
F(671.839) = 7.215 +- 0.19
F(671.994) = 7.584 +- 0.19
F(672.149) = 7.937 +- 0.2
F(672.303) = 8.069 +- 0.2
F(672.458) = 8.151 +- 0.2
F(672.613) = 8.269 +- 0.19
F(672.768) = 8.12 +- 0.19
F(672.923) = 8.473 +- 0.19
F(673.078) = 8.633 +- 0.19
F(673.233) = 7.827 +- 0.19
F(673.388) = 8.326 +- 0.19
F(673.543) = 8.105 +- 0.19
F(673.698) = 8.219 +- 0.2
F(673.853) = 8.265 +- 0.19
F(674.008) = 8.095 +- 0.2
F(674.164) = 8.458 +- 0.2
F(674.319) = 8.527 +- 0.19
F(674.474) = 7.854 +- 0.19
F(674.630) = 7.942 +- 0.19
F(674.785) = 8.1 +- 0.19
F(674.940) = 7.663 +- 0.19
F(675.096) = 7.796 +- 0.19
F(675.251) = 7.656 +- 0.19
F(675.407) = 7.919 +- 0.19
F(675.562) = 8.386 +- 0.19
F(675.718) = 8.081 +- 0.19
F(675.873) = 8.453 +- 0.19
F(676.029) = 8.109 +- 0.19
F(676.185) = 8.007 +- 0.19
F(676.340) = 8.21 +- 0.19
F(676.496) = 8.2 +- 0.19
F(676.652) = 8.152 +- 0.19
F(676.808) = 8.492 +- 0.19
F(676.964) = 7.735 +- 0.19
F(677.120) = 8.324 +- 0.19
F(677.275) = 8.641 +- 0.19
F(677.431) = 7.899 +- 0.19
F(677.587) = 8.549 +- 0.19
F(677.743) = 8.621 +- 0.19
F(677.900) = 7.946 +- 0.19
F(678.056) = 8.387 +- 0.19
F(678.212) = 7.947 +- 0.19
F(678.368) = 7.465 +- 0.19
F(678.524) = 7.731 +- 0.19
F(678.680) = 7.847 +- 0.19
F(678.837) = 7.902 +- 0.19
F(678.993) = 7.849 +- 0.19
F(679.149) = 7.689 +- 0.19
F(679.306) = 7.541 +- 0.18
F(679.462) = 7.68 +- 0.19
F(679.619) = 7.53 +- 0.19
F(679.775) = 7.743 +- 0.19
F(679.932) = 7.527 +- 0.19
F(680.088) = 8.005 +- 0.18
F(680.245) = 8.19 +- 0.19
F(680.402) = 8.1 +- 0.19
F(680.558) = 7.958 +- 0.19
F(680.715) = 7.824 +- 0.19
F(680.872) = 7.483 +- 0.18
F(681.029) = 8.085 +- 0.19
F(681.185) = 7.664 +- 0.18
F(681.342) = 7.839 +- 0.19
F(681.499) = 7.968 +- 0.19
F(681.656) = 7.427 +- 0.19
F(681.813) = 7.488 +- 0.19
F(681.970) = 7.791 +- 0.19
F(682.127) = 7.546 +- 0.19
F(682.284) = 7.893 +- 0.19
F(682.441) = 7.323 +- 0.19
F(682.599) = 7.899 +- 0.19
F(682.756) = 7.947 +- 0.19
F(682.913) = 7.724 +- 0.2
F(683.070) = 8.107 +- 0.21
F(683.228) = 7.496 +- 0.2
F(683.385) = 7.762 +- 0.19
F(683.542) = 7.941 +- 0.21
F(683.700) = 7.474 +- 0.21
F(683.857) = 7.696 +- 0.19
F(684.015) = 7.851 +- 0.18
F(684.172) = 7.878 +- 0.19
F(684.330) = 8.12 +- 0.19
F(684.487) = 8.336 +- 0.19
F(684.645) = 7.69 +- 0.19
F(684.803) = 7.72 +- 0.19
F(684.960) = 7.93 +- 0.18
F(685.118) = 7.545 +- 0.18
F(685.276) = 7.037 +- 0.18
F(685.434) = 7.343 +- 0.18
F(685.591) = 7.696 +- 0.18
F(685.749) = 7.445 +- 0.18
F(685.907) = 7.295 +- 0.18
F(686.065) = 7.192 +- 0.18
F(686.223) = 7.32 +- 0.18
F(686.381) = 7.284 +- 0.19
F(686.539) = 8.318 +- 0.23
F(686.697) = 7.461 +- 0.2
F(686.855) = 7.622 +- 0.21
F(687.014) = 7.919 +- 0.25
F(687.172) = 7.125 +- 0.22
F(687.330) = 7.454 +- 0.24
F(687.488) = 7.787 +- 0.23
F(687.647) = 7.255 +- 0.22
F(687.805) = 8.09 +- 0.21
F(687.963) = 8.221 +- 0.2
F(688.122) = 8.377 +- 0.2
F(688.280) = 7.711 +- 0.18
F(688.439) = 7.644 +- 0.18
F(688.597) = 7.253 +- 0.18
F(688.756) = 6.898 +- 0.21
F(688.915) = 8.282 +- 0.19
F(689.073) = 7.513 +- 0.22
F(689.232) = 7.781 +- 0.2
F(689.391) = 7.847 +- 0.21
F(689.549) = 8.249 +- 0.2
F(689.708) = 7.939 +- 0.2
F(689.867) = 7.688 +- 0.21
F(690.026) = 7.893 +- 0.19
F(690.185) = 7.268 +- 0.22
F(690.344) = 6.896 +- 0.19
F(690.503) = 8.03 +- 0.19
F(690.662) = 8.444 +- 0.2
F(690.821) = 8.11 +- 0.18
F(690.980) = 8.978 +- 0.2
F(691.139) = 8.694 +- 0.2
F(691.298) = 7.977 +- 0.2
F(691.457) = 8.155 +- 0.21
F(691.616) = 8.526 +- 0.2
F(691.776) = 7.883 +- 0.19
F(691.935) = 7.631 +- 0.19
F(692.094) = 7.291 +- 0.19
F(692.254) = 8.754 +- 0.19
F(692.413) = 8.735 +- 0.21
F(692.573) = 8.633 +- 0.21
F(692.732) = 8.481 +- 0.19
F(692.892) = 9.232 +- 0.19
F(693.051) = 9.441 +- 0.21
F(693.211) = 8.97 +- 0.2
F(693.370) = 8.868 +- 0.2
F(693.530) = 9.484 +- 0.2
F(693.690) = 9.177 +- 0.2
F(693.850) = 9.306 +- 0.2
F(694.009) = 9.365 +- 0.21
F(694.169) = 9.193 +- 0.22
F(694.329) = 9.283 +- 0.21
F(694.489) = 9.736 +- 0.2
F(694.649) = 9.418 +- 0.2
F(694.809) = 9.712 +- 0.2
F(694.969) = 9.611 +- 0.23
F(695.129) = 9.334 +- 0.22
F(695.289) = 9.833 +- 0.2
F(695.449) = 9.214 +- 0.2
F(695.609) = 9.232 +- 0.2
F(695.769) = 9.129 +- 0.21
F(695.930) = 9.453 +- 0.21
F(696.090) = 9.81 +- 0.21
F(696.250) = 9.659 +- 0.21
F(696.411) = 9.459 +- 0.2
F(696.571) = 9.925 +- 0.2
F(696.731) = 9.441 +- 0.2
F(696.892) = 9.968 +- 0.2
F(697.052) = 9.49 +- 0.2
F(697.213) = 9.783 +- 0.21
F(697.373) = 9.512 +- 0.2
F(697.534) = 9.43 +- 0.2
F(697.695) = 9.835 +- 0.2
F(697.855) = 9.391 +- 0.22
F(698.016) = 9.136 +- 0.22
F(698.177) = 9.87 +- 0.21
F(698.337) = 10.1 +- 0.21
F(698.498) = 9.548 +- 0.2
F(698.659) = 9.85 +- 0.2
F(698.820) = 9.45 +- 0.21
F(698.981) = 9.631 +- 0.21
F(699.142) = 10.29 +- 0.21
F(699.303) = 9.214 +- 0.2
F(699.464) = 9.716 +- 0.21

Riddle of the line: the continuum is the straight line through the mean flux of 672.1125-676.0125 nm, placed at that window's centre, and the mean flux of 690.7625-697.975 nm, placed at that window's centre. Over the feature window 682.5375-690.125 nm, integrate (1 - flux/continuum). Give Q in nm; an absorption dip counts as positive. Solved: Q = 0.89 nm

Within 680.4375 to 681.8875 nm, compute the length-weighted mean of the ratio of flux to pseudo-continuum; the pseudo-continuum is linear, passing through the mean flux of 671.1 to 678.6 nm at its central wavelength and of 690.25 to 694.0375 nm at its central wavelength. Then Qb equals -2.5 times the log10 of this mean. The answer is 0.07 mag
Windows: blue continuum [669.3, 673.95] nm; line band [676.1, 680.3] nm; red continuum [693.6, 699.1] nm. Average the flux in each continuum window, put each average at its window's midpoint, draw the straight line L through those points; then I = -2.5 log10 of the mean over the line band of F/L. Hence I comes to 0.10 mag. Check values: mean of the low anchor 8.48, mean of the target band 7.99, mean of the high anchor 9.54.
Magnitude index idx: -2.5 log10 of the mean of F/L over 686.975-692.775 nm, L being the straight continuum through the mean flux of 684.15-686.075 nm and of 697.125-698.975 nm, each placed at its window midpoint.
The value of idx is 0.06 mag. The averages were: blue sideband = 7.64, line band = 7.93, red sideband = 9.63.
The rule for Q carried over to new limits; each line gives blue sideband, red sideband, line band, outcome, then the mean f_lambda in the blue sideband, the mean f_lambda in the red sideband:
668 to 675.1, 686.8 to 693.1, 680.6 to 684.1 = 0.19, 8.46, 7.99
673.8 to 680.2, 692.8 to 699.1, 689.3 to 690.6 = 0.19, 8.02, 9.5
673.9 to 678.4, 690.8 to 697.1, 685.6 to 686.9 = 0.18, 8.13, 9.07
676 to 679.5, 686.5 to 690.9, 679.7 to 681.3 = 0.02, 8.04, 7.75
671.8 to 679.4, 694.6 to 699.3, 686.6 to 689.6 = 0.42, 8.07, 9.6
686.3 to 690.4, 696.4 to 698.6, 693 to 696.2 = -0.13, 7.69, 9.65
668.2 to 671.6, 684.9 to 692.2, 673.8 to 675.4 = 0.10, 8.82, 7.75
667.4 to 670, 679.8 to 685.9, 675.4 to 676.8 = 0.01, 8.79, 7.75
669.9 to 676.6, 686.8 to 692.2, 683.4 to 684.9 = 0.03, 8.3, 7.84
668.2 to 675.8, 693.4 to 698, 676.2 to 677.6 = 0.07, 8.4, 9.49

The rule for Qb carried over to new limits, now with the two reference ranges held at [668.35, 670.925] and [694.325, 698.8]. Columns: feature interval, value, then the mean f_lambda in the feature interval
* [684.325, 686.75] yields 0.22 mag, 7.6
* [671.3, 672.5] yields 0.11 mag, 8.04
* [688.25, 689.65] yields 0.22 mag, 7.69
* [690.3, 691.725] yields 0.15 mag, 8.23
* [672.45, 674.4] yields 0.09 mag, 8.27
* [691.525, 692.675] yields 0.15 mag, 8.21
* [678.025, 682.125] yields 0.17 mag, 7.78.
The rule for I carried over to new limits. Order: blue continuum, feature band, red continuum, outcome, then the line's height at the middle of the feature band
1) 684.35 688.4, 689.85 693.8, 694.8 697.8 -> 0.04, 8.7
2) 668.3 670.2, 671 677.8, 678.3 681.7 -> 0.01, 8.27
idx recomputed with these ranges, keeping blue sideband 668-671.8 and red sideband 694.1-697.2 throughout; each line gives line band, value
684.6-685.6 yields 0.22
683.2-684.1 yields 0.19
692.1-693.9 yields 0.06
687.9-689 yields 0.20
